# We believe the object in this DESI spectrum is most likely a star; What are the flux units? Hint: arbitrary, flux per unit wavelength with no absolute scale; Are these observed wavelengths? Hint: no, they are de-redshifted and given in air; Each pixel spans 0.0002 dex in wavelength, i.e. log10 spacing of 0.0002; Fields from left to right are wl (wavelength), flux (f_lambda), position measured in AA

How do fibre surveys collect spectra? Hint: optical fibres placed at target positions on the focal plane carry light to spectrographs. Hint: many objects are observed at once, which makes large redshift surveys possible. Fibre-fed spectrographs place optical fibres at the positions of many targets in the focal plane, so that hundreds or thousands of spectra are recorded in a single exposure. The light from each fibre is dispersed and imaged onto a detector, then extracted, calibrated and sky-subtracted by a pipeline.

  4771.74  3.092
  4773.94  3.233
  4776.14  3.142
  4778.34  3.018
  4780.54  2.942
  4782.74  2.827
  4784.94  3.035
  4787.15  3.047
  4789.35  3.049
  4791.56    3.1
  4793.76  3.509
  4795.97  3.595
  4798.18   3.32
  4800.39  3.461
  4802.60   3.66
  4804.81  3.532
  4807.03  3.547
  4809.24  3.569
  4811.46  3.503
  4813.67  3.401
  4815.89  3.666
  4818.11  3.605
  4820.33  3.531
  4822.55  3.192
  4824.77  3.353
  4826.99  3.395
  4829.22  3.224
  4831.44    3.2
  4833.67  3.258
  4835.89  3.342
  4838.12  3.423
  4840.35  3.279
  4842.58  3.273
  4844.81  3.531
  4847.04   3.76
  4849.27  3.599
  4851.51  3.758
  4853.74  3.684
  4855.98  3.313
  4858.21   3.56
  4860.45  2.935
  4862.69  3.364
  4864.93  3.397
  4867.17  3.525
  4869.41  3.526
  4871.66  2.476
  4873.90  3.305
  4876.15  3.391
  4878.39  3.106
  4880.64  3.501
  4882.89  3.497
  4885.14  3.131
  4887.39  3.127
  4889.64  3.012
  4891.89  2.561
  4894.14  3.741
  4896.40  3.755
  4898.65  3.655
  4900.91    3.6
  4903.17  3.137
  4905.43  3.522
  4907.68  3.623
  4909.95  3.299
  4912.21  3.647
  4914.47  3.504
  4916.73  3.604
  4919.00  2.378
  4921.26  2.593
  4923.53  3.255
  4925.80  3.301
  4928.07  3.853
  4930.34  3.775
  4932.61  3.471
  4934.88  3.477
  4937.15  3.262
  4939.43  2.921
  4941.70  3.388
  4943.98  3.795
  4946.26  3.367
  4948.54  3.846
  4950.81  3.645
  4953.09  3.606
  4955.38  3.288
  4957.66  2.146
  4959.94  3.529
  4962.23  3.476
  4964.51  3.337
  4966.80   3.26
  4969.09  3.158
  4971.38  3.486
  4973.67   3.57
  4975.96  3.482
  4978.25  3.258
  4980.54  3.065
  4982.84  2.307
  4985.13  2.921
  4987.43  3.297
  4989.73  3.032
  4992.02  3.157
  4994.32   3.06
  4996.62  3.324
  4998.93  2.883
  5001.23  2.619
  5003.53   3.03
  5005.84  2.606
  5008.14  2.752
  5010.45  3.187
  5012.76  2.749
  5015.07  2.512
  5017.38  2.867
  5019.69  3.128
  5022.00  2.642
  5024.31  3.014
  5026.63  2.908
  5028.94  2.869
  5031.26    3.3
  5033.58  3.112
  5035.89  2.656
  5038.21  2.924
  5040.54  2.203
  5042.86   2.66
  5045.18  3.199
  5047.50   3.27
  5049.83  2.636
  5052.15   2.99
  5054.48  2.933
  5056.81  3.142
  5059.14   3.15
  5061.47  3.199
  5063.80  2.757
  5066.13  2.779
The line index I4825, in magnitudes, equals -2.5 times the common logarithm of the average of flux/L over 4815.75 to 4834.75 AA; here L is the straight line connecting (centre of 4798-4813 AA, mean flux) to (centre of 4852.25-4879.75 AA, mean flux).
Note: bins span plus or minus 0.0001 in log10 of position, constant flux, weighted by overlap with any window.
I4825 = 0.03 mag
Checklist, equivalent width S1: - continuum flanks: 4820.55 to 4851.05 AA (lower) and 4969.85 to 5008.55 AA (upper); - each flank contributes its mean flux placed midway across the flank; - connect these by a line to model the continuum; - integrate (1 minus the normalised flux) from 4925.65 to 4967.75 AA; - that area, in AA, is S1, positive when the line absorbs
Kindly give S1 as -3.5 AA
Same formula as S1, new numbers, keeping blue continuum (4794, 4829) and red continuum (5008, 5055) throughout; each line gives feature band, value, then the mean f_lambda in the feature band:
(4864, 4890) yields 0.4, 3.25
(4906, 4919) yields -0.9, 3.43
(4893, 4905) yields -1.2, 3.57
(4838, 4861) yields -0.7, 3.48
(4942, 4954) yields -2.0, 3.63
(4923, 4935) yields -1.4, 3.54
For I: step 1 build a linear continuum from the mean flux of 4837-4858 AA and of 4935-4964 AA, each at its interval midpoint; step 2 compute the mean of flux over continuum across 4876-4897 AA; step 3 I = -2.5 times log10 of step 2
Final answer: 0.06 mag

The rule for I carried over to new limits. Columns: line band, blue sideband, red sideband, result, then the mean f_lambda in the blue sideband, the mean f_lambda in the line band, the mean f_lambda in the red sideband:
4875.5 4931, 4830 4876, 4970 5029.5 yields -0.03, 3.37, 3.34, 2.99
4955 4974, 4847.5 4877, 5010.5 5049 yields -0.06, 3.38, 3.23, 2.88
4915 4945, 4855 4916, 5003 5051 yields -0.04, 3.34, 3.32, 2.87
